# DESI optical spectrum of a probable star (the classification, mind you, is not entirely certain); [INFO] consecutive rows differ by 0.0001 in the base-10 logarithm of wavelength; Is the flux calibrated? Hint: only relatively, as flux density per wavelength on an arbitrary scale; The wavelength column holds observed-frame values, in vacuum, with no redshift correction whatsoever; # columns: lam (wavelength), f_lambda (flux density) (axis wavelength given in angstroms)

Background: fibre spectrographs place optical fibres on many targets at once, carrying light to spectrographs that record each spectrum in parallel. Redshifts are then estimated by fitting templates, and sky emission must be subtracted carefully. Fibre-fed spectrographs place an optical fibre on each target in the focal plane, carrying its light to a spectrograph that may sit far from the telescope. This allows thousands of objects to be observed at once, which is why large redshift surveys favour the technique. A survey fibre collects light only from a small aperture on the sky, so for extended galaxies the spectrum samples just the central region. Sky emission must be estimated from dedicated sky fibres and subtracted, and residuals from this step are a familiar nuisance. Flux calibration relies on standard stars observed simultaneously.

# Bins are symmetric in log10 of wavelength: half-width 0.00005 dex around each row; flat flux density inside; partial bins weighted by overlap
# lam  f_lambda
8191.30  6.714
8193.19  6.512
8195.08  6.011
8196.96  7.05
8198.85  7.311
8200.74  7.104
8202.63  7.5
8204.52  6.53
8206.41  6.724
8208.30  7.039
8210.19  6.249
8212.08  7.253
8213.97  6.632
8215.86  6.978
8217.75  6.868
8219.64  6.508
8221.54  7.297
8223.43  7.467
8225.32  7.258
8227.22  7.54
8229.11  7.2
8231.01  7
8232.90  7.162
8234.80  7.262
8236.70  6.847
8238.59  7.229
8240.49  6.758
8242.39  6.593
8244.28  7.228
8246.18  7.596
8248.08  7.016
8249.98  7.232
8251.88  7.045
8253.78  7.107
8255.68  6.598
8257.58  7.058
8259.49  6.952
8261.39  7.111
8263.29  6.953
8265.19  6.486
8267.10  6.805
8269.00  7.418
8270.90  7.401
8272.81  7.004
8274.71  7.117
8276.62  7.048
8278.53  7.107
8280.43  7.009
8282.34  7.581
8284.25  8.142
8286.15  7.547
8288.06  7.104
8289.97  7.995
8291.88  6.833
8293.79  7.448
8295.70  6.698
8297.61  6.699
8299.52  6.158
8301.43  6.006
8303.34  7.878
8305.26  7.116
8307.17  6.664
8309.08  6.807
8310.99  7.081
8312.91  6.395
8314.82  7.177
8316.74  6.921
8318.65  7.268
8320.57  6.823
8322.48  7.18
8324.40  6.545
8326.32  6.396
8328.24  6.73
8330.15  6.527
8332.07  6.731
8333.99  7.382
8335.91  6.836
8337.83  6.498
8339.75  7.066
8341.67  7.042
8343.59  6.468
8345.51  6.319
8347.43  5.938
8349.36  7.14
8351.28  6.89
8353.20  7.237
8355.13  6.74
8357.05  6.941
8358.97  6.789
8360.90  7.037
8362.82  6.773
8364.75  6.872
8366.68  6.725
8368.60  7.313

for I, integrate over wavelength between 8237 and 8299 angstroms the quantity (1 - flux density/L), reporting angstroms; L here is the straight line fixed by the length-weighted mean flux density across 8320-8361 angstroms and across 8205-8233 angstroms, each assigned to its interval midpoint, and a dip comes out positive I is -1.81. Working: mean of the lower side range 7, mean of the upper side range 6.78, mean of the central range 7.11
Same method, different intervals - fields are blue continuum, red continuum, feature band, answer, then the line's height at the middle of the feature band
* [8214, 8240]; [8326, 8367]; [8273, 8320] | -1.1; 6.92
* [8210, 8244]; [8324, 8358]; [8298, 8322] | -0.1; 6.83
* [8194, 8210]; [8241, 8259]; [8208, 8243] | -0.3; 6.96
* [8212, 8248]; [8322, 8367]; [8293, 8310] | 0.2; 6.89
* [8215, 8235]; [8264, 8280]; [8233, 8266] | 0.4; 7.09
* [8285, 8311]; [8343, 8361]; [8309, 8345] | 0.2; 6.87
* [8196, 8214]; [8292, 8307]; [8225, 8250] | -0.8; 6.92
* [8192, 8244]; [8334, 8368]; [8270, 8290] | -1.3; 6.89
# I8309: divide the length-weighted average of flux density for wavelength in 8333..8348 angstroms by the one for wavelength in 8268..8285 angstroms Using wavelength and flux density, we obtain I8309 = 0.92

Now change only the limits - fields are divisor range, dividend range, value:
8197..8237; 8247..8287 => 1.01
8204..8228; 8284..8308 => 1.02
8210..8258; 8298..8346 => 0.97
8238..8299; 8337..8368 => 0.95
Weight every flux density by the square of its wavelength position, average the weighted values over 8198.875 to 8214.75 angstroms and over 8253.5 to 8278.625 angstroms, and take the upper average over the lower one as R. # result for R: 1.0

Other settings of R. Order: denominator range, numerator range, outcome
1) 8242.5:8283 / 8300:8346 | 0.98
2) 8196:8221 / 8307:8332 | 1.01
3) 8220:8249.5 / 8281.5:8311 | 1.01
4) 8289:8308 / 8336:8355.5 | 0.98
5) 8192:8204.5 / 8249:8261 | 1.03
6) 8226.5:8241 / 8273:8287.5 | 1.04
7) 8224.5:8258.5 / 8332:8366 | 0.99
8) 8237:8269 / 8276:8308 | 1.03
